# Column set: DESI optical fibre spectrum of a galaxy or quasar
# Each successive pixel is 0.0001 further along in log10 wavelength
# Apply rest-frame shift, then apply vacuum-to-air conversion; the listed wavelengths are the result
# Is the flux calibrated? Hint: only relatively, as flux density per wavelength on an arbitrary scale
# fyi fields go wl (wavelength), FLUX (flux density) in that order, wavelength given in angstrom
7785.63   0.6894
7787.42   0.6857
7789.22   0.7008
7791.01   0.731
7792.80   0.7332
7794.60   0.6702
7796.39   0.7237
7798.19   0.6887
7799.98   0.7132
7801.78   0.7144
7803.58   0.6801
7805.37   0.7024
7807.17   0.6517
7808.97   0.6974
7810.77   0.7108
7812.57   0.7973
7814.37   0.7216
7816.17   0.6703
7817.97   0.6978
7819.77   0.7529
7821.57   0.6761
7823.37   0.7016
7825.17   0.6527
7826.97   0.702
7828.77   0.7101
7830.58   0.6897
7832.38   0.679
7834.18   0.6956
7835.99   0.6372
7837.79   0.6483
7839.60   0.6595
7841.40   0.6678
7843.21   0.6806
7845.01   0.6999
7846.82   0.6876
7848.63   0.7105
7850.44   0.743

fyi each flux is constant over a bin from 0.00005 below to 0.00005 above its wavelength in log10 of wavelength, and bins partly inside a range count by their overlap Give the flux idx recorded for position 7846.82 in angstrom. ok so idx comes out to 0.6876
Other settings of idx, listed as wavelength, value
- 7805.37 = 0.7024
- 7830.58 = 0.6897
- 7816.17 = 0.6703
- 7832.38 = 0.679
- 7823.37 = 0.7016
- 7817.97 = 0.6978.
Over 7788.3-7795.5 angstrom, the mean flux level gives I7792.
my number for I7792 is 0.709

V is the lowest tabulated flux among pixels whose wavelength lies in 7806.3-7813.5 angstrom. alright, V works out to 0.6517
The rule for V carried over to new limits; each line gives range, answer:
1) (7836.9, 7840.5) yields 0.6483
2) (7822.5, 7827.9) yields 0.6527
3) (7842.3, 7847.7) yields 0.6806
